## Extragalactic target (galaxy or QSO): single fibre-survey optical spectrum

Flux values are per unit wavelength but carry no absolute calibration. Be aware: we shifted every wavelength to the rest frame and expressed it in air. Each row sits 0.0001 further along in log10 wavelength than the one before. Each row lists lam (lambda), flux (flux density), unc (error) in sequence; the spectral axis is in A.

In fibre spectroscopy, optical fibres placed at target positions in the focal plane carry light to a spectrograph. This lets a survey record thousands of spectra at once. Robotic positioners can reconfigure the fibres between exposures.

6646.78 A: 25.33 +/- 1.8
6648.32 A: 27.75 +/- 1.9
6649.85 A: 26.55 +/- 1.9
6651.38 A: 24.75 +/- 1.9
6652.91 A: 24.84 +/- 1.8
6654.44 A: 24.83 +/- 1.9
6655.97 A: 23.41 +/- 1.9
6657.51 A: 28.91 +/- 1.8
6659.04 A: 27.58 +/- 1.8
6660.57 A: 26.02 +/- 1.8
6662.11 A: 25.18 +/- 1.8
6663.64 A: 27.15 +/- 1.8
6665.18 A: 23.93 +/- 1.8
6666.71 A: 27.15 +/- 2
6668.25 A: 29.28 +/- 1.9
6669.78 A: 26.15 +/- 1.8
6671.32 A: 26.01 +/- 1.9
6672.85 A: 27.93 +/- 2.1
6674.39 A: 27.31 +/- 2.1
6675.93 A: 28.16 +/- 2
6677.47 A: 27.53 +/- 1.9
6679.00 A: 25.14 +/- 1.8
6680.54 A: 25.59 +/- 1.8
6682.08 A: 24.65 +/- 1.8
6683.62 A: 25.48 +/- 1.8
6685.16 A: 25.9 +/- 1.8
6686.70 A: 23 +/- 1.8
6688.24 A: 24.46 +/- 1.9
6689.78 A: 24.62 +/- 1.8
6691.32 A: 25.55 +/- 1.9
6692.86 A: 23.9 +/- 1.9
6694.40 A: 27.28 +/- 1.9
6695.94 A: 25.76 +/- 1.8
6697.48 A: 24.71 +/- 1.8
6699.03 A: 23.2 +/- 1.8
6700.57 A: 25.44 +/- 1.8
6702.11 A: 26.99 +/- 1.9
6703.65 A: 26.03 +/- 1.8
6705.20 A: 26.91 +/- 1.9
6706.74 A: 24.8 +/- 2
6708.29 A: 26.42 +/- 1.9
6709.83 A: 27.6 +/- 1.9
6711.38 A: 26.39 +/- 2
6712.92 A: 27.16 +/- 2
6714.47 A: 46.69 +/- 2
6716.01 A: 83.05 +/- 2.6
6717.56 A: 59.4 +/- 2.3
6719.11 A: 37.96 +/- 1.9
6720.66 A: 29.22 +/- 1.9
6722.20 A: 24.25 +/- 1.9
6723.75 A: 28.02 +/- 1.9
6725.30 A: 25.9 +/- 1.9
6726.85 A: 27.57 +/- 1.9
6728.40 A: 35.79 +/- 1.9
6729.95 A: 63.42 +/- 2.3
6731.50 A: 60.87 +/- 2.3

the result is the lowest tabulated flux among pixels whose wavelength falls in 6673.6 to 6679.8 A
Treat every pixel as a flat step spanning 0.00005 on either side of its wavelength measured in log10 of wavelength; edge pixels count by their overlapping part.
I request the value 25.14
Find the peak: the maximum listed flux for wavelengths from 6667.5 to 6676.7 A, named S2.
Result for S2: 29.28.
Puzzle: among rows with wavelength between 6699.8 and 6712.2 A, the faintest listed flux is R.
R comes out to 24.8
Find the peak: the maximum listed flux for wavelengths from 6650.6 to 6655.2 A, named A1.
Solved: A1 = 24.84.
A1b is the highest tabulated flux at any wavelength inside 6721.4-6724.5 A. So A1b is 28.02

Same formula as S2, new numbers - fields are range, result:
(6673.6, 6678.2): 28.16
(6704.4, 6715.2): 46.69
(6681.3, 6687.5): 25.9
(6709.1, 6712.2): 27.6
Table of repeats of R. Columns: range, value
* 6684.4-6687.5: 23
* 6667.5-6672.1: 26.01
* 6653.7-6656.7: 23.41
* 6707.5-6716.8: 26.39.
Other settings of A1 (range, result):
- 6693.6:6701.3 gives 27.28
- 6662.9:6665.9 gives 27.15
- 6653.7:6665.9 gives 28.91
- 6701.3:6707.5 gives 26.99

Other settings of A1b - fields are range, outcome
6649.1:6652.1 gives 26.55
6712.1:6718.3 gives 83.05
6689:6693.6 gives 25.55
